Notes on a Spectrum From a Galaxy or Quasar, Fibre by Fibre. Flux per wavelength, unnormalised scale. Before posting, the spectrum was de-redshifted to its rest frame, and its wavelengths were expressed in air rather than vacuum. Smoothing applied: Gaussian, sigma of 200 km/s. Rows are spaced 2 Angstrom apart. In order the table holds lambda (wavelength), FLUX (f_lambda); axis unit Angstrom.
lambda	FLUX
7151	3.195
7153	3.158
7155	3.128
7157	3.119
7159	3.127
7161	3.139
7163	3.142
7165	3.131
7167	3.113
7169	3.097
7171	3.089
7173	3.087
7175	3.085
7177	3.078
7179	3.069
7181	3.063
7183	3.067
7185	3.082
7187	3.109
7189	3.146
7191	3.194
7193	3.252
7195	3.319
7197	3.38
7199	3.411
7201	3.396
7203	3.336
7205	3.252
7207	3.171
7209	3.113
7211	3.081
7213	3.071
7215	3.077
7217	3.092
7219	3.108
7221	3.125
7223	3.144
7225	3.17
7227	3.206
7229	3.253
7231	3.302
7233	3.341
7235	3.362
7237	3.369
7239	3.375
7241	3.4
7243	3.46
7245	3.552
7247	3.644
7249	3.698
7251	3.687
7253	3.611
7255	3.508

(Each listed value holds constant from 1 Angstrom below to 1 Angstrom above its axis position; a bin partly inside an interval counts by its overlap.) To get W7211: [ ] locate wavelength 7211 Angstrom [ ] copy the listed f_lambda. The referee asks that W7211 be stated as 3.081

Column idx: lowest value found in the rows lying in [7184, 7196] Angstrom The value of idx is 3.082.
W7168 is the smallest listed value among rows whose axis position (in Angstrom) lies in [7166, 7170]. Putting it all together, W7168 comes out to 3.097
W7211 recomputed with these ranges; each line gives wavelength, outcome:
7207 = 3.171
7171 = 3.089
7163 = 3.142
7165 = 3.131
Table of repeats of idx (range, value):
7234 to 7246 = 3.362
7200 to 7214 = 3.071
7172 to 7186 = 3.063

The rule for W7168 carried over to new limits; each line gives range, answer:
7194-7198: 3.319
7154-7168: 3.113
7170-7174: 3.087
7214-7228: 3.077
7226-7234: 3.206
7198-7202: 3.396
